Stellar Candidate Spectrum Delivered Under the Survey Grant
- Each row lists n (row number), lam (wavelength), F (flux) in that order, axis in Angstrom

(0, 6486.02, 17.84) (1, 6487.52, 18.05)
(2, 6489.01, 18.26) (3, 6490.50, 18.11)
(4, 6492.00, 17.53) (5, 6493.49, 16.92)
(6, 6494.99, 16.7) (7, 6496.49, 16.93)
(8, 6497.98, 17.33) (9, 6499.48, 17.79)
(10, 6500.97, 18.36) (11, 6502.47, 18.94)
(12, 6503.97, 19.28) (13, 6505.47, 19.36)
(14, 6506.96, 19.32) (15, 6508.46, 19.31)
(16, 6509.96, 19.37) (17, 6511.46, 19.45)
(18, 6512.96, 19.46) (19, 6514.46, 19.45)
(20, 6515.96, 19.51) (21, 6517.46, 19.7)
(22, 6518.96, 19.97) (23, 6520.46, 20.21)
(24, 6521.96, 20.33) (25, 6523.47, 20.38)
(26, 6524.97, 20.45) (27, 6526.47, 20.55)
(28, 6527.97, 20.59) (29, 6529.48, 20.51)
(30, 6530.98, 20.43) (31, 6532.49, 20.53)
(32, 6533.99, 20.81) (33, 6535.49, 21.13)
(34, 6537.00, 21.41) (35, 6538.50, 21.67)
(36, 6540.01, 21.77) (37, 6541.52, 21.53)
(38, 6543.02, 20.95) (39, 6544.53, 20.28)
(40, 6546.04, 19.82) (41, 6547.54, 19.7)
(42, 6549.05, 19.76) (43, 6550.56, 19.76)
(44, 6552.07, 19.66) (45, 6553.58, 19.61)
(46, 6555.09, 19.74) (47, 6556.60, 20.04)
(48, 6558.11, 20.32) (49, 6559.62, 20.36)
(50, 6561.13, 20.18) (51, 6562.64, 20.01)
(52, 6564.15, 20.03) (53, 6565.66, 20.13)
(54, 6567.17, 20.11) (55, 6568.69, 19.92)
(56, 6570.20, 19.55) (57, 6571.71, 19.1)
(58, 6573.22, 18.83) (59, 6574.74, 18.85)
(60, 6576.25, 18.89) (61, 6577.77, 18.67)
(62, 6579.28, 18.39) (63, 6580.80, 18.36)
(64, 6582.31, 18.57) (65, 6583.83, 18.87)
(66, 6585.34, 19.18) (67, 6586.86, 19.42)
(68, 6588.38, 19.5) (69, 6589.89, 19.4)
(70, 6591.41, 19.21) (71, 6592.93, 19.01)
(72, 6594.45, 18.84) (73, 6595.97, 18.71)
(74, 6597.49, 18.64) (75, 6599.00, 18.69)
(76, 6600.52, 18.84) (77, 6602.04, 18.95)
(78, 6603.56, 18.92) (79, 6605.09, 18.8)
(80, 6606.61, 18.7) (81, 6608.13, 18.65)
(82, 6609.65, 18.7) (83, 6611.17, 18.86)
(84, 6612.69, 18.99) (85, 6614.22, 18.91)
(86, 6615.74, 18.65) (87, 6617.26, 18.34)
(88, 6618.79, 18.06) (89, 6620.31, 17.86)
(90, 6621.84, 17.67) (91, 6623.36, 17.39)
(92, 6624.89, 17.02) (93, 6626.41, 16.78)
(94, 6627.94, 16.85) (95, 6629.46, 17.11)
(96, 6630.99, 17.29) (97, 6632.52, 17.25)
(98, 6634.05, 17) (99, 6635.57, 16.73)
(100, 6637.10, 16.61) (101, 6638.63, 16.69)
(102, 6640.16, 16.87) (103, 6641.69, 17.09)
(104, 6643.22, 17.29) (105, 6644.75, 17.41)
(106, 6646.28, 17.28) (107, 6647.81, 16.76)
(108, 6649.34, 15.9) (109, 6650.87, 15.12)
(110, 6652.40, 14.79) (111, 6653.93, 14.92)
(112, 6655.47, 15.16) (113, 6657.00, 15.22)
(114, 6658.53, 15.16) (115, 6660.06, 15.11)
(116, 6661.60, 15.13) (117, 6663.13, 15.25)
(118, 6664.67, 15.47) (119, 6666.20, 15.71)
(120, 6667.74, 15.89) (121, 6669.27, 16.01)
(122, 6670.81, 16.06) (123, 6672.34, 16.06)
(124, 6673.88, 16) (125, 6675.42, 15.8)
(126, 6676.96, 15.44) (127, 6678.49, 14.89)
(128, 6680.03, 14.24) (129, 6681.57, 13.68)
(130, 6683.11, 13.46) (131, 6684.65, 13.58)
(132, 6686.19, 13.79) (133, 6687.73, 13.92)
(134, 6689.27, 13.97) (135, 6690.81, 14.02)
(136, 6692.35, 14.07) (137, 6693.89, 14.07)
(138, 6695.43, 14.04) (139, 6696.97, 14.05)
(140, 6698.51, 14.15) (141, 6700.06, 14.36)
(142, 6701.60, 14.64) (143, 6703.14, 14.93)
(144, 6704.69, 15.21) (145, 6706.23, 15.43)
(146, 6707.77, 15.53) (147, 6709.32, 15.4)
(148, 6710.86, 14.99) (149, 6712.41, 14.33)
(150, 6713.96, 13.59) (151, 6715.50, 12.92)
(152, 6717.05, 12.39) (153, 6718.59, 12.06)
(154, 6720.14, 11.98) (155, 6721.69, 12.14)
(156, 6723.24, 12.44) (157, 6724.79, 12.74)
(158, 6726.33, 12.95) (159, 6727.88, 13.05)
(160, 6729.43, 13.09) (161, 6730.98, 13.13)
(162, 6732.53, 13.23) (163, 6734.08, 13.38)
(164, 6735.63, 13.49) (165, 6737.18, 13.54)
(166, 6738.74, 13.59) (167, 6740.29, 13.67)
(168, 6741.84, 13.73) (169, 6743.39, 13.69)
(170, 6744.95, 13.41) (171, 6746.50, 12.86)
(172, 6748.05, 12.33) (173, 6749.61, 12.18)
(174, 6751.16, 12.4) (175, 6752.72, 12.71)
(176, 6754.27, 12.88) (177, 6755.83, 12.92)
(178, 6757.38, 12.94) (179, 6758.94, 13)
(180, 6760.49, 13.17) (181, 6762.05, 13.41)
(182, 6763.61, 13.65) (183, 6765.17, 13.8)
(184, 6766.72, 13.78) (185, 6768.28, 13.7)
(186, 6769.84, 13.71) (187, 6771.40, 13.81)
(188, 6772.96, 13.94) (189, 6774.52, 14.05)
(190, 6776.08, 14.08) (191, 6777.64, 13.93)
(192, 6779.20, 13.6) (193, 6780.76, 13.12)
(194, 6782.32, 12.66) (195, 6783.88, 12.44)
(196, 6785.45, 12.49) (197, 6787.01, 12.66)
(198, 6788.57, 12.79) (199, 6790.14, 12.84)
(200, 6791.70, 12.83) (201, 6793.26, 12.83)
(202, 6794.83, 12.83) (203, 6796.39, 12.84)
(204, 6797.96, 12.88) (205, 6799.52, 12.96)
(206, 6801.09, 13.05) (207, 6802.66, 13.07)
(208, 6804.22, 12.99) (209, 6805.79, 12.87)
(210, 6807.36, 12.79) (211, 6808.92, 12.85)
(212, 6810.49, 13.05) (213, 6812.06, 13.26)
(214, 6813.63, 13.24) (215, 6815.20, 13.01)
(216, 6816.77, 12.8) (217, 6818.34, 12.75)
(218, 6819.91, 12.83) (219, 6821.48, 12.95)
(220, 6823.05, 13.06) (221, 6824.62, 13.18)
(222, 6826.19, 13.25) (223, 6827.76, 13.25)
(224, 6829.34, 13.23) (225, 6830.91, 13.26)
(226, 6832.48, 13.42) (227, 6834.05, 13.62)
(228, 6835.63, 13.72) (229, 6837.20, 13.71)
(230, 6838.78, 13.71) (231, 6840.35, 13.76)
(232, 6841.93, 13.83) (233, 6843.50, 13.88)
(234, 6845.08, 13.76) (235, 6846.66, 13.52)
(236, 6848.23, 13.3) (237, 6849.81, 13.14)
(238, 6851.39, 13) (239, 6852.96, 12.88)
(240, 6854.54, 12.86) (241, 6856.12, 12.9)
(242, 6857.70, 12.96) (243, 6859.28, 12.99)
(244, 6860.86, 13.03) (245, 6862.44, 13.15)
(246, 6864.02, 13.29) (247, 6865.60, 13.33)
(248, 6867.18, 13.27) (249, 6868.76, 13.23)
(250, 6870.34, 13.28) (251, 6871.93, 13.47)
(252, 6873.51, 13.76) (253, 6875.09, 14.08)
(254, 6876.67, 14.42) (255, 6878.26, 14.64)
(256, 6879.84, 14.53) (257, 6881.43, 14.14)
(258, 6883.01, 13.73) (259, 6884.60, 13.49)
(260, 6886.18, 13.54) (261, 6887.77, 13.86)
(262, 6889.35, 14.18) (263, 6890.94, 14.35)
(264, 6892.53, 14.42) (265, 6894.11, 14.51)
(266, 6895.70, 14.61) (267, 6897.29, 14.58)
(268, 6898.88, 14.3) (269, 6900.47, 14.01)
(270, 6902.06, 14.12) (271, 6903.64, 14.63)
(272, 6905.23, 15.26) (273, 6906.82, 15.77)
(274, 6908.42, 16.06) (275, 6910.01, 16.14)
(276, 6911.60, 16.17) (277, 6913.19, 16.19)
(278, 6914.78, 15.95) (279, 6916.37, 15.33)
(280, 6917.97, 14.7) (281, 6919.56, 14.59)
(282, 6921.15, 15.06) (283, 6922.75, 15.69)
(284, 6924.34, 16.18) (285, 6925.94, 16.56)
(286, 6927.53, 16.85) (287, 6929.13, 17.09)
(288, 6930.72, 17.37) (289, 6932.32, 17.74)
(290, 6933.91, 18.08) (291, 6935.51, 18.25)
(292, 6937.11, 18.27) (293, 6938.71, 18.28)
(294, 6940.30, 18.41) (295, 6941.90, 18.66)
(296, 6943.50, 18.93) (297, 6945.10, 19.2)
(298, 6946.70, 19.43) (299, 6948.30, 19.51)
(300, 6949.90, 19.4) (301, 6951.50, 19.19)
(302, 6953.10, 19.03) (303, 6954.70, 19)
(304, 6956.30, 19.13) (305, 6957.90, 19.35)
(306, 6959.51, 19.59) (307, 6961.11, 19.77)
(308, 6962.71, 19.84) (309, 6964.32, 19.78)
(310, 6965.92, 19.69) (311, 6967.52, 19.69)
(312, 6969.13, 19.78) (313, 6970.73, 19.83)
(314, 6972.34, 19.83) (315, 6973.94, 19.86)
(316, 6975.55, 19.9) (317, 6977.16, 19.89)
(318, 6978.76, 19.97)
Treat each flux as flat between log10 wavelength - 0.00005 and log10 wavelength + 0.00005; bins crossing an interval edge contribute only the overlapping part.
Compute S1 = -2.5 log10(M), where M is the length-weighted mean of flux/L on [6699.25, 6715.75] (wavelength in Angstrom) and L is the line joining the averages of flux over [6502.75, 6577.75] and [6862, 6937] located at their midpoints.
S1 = 0.199 mag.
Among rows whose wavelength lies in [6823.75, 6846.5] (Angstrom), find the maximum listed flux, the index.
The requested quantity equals 13.88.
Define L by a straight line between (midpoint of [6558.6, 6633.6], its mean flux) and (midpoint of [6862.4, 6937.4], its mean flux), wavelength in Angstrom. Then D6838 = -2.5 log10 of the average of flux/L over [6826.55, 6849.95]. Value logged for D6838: 0.16 mag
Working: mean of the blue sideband 18.7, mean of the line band 13.5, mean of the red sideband 15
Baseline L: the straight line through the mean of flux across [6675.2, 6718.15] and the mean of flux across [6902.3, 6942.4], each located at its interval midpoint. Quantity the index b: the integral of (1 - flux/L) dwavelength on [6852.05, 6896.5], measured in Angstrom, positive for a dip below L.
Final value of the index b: 6.5 Angstrom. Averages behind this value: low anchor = 14.3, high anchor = 16.5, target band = 13.7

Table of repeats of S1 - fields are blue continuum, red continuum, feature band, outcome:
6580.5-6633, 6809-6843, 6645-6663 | 0.117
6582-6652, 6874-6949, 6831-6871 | 0.217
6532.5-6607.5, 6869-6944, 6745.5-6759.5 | 0.340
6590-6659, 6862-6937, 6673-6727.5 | 0.198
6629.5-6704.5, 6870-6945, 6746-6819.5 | 0.182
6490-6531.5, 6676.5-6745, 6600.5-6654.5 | -0.093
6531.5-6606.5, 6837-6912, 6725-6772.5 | 0.225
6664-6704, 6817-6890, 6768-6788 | 0.050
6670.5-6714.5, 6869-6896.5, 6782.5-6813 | 0.115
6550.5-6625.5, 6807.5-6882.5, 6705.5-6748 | 0.190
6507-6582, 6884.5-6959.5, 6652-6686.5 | 0.241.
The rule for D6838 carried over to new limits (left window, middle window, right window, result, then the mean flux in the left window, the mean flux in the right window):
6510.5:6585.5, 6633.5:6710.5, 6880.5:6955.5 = 0.220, 20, 16.3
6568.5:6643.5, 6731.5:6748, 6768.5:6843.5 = 0.114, 18.3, 13.2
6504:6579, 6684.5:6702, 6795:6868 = 0.169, 20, 13.2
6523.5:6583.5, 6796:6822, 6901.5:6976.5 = 0.391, 20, 17.8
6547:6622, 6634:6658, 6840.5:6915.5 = 0.114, 19.1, 14.1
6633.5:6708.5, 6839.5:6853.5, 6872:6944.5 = 0.153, 15.3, 15.6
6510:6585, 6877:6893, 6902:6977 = 0.276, 20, 17.9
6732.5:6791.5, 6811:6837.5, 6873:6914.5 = 0.056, 13.2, 14.6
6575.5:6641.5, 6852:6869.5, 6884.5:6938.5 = 0.220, 18.2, 15.6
